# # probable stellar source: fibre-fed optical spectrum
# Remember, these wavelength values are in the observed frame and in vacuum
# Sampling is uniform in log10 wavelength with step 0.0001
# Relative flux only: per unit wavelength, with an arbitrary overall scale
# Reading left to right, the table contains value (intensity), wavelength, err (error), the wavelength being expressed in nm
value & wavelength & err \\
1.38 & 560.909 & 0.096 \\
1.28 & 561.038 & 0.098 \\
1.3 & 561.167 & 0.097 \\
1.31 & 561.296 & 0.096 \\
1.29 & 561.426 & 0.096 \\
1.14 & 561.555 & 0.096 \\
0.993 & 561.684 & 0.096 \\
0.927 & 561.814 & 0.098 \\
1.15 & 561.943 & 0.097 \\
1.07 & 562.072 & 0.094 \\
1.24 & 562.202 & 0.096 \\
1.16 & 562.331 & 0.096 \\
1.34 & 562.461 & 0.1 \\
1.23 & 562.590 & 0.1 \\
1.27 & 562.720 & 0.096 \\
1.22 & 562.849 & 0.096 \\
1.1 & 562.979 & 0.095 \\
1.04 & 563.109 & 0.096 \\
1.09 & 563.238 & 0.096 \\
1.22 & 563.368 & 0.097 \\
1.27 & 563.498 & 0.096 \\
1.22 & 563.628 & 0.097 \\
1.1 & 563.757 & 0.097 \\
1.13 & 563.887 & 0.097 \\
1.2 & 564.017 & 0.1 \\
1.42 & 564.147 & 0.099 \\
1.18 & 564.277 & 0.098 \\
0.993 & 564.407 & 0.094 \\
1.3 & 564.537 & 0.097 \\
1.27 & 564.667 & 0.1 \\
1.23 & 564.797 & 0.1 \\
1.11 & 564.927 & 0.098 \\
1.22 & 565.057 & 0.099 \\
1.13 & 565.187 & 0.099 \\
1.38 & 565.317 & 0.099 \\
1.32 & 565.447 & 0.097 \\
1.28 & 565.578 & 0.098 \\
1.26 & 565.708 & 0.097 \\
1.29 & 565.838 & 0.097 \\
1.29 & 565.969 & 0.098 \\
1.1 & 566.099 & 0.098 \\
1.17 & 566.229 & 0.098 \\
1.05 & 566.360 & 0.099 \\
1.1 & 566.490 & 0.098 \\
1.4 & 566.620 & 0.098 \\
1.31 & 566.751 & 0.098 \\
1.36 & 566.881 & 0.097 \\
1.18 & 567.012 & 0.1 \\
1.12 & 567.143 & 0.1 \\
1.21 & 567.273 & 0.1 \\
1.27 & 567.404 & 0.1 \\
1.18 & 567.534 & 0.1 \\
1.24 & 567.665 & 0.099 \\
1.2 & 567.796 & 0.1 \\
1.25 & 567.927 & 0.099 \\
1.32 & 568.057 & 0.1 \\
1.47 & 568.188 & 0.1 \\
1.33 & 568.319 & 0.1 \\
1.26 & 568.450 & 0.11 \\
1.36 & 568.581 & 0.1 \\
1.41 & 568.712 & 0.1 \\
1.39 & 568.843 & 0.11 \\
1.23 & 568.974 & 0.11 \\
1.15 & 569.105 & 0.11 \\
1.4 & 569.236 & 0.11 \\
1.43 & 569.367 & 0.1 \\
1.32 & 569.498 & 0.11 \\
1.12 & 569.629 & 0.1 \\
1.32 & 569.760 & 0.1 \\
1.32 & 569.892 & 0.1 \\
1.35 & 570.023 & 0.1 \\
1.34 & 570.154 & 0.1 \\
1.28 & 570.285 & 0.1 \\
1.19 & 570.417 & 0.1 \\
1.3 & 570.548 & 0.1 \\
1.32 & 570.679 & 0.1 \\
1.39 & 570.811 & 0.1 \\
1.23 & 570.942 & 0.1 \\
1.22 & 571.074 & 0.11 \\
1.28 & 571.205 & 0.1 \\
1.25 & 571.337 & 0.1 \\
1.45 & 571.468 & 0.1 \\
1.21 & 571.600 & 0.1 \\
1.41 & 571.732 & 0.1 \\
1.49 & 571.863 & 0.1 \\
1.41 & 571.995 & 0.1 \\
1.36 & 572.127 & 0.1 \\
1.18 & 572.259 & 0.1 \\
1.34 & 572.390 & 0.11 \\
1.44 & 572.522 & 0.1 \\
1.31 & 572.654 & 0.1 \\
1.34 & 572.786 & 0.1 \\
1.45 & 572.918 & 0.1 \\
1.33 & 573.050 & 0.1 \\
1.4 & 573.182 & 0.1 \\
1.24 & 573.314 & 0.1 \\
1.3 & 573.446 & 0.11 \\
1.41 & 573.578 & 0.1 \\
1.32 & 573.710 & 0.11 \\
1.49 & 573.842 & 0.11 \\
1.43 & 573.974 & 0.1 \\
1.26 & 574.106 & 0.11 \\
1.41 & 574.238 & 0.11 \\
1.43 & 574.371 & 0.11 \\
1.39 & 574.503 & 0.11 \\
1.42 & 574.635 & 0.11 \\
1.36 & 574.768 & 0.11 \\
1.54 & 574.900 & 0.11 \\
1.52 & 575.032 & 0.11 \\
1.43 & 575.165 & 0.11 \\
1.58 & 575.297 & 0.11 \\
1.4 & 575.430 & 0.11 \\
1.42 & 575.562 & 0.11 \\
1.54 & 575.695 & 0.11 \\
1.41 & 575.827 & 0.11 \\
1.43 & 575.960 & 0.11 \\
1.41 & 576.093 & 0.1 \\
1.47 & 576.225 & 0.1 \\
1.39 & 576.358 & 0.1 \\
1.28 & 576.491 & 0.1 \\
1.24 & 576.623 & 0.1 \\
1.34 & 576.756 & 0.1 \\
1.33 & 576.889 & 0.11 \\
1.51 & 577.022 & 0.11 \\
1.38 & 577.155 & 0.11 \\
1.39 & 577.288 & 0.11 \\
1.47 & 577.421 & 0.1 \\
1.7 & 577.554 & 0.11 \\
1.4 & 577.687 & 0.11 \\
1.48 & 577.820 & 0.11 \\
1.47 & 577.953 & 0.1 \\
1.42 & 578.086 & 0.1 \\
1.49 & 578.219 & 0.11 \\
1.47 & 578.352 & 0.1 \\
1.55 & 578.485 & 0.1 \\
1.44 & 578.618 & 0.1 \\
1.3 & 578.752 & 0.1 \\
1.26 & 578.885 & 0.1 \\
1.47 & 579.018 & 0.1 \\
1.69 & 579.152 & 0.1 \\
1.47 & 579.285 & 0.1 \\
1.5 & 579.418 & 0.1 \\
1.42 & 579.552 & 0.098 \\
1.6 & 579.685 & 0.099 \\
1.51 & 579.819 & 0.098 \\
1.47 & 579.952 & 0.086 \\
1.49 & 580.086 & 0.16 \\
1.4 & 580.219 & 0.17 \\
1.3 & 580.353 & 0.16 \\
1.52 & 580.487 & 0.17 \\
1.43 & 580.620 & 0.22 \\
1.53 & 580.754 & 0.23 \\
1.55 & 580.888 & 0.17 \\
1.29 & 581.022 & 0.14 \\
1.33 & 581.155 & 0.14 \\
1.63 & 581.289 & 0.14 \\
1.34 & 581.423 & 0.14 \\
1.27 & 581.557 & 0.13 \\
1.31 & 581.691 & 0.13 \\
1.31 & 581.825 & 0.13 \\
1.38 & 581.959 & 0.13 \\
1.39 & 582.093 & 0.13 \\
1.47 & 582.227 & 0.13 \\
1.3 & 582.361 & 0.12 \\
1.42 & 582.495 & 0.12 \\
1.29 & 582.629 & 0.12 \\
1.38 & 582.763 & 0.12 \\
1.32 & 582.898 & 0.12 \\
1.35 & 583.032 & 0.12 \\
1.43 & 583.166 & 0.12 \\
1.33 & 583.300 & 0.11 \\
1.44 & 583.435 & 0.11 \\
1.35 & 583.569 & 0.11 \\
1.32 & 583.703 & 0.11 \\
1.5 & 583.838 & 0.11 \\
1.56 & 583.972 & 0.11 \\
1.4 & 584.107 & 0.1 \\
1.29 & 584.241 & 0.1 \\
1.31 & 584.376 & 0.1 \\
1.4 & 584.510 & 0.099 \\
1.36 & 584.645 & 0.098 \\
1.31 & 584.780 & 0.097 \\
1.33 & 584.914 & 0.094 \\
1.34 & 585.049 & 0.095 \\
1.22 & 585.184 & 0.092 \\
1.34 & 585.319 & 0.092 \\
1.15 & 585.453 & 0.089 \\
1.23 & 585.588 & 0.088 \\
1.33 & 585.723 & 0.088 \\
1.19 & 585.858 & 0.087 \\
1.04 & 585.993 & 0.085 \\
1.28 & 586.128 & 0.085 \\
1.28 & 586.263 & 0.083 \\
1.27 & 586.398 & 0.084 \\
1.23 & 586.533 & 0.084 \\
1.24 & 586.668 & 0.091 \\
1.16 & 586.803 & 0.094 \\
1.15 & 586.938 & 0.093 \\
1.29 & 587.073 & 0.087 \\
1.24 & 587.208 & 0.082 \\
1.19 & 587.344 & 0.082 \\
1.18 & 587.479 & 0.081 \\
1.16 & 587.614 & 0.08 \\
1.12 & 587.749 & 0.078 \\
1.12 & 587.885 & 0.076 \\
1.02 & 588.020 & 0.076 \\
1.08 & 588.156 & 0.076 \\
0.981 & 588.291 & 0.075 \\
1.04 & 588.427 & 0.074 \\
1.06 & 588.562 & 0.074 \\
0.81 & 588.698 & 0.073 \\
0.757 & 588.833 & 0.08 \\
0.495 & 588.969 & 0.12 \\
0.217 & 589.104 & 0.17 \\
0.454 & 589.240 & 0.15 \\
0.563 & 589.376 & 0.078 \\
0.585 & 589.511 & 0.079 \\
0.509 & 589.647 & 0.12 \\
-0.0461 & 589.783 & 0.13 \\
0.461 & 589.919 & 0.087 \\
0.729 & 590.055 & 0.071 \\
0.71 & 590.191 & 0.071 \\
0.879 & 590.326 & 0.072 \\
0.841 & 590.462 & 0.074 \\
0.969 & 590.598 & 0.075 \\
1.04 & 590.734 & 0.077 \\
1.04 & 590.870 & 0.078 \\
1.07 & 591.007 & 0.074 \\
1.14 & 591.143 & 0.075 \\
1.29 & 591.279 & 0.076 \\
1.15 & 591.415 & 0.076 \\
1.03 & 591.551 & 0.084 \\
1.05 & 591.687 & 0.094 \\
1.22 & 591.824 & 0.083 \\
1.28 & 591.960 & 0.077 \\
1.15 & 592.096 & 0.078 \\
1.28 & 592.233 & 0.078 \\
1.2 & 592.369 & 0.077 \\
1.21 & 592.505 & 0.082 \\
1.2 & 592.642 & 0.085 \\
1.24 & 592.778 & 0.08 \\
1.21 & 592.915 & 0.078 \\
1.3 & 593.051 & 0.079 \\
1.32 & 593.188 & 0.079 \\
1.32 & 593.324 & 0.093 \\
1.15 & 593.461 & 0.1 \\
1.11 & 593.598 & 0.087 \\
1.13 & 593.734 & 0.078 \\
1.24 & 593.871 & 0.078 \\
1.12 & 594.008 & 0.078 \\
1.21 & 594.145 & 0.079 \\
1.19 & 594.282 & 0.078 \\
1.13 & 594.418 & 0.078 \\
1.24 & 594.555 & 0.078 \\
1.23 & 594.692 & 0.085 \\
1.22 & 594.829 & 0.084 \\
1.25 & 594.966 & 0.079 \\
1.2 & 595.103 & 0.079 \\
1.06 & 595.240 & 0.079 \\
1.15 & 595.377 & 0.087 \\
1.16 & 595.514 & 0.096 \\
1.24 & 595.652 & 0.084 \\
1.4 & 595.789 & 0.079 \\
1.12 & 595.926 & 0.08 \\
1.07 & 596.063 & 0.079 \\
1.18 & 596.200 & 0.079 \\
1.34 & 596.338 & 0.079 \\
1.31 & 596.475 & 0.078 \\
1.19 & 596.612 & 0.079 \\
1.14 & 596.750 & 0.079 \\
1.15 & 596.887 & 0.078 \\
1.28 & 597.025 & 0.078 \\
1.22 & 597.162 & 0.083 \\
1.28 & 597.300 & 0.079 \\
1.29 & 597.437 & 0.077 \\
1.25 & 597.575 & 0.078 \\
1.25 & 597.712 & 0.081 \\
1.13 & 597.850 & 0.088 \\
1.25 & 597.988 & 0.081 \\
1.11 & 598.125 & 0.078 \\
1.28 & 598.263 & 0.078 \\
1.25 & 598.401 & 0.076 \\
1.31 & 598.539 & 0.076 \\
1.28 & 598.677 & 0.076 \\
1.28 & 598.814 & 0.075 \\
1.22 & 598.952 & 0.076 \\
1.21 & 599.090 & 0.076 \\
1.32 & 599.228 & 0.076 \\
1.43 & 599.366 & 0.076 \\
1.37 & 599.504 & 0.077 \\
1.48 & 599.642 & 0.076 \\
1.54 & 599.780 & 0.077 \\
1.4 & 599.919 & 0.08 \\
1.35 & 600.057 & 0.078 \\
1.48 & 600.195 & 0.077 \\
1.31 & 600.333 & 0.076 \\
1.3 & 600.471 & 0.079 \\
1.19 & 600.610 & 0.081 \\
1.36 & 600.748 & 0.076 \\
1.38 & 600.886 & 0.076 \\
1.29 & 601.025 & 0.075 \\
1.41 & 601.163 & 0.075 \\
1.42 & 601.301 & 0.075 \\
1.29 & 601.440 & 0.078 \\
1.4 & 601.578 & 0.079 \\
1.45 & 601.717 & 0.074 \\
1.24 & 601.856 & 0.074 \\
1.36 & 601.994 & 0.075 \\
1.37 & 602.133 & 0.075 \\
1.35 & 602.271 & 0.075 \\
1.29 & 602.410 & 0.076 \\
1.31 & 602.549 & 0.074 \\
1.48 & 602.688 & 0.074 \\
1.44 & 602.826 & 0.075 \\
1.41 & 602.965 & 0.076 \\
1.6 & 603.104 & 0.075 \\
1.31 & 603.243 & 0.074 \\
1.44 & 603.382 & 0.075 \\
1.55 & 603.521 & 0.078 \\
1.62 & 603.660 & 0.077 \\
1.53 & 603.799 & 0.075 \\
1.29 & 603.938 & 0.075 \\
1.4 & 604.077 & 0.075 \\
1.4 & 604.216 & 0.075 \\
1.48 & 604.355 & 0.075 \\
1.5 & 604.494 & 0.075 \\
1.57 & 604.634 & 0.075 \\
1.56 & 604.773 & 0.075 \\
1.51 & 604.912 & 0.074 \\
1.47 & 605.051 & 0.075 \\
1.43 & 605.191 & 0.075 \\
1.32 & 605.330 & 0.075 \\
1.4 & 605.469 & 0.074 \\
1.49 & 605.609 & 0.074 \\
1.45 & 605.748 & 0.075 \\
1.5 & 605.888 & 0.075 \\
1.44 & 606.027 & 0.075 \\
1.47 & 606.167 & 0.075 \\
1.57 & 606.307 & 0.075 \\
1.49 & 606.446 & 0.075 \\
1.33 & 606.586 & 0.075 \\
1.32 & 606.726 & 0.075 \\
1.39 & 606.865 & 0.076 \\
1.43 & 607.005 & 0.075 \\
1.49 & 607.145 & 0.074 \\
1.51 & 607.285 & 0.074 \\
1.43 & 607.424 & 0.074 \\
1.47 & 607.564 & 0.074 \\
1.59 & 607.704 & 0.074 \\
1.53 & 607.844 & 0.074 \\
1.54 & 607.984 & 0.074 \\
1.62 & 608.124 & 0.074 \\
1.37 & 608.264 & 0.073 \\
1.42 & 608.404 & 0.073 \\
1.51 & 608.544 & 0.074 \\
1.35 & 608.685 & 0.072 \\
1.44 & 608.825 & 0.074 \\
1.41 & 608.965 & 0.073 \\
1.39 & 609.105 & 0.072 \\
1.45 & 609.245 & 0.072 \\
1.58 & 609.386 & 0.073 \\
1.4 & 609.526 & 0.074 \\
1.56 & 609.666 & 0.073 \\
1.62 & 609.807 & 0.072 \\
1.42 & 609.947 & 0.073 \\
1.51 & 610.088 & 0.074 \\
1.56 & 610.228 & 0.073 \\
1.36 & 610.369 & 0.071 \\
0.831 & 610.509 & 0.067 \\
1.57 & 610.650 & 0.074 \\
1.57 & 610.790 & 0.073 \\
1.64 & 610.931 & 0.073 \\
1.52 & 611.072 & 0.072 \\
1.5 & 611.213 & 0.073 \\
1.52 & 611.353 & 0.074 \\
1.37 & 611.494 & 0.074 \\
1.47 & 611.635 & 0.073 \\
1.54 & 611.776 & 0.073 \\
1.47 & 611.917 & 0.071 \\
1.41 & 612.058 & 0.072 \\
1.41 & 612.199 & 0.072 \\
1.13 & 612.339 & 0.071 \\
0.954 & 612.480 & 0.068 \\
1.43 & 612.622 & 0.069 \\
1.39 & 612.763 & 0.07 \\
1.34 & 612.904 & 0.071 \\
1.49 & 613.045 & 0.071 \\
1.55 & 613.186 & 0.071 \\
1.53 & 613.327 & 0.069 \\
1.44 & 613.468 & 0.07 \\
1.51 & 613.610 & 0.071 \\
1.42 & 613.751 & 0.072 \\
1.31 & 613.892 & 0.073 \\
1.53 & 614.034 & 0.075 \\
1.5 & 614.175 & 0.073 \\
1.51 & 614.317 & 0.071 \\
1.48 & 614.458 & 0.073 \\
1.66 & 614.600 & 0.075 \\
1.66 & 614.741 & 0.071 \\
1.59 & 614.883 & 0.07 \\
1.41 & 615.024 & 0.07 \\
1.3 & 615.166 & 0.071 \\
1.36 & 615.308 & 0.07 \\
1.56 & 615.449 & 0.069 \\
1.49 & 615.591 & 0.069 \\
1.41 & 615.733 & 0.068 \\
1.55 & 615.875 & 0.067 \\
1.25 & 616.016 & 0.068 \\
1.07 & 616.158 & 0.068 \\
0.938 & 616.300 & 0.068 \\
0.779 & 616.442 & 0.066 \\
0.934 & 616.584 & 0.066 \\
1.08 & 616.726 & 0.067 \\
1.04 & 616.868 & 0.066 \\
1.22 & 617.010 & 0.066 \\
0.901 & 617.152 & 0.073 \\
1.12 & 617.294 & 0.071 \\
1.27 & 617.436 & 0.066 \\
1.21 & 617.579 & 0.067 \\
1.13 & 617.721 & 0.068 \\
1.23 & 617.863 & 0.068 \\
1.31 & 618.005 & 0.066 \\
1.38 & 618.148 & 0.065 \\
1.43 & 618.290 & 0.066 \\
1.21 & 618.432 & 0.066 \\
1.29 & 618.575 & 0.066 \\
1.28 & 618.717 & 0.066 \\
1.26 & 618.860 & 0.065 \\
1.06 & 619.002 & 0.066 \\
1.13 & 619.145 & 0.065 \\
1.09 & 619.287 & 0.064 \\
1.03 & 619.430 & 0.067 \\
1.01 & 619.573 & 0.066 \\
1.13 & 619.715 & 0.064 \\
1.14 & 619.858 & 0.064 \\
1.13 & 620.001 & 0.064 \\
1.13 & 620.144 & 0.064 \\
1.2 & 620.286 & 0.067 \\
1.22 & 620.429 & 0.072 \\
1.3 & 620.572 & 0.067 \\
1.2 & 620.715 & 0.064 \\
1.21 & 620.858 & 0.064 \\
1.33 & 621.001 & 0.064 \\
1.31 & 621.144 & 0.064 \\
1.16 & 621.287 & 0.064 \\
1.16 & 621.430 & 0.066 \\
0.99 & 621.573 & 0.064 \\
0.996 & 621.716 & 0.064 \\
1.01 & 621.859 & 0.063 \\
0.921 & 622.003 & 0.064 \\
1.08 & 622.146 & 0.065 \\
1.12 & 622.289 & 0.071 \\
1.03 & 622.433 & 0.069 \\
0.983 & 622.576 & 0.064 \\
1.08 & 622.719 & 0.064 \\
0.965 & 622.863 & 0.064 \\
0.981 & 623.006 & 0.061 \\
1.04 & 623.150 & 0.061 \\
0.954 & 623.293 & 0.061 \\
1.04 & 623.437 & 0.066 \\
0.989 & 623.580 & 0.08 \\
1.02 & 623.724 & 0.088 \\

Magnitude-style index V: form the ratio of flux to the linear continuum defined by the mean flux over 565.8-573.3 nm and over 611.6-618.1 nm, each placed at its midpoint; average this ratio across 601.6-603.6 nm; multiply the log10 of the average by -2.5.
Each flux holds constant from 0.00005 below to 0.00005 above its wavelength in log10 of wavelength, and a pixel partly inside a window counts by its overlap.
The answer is -0.06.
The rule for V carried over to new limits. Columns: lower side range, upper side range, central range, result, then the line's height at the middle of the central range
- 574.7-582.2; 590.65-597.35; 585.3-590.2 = 0.32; 1.29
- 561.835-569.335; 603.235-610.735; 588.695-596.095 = 0.32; 1.38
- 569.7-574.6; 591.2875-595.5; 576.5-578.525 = -0.11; 1.3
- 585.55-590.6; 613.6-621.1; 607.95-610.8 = -0.23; 1.17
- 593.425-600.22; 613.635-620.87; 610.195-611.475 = -0.16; 1.25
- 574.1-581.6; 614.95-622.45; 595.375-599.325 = 0.07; 1.32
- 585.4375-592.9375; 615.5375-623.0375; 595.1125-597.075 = -0.15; 1.04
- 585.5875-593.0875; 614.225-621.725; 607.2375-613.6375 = -0.23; 1.18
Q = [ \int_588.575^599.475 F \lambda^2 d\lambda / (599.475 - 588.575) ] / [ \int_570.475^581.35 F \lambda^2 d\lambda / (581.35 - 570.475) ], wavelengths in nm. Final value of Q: 0.83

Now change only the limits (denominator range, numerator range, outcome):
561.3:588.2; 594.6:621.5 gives 1.14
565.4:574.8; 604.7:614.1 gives 1.26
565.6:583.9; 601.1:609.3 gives 1.17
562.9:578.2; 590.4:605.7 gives 1.07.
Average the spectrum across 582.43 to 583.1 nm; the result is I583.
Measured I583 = 1.35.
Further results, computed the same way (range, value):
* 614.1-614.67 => 1.54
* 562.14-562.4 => 1.2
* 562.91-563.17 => 1.07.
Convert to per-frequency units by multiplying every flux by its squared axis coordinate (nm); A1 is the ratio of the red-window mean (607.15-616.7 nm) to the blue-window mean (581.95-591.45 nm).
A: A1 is 1.4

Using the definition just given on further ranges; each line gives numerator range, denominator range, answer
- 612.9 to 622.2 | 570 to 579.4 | 1.04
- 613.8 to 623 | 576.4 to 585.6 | 0.98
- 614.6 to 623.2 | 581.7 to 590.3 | 1.17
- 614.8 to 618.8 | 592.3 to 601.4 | 1.06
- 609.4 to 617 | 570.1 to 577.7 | 1.15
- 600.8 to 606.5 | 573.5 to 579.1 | 1.10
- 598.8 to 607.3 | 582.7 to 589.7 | 1.30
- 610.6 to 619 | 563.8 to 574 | 1.22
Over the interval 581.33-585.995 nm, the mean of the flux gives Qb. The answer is 1.34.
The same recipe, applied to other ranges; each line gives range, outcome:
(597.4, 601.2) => 1.31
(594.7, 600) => 1.25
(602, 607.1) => 1.44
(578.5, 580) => 1.47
